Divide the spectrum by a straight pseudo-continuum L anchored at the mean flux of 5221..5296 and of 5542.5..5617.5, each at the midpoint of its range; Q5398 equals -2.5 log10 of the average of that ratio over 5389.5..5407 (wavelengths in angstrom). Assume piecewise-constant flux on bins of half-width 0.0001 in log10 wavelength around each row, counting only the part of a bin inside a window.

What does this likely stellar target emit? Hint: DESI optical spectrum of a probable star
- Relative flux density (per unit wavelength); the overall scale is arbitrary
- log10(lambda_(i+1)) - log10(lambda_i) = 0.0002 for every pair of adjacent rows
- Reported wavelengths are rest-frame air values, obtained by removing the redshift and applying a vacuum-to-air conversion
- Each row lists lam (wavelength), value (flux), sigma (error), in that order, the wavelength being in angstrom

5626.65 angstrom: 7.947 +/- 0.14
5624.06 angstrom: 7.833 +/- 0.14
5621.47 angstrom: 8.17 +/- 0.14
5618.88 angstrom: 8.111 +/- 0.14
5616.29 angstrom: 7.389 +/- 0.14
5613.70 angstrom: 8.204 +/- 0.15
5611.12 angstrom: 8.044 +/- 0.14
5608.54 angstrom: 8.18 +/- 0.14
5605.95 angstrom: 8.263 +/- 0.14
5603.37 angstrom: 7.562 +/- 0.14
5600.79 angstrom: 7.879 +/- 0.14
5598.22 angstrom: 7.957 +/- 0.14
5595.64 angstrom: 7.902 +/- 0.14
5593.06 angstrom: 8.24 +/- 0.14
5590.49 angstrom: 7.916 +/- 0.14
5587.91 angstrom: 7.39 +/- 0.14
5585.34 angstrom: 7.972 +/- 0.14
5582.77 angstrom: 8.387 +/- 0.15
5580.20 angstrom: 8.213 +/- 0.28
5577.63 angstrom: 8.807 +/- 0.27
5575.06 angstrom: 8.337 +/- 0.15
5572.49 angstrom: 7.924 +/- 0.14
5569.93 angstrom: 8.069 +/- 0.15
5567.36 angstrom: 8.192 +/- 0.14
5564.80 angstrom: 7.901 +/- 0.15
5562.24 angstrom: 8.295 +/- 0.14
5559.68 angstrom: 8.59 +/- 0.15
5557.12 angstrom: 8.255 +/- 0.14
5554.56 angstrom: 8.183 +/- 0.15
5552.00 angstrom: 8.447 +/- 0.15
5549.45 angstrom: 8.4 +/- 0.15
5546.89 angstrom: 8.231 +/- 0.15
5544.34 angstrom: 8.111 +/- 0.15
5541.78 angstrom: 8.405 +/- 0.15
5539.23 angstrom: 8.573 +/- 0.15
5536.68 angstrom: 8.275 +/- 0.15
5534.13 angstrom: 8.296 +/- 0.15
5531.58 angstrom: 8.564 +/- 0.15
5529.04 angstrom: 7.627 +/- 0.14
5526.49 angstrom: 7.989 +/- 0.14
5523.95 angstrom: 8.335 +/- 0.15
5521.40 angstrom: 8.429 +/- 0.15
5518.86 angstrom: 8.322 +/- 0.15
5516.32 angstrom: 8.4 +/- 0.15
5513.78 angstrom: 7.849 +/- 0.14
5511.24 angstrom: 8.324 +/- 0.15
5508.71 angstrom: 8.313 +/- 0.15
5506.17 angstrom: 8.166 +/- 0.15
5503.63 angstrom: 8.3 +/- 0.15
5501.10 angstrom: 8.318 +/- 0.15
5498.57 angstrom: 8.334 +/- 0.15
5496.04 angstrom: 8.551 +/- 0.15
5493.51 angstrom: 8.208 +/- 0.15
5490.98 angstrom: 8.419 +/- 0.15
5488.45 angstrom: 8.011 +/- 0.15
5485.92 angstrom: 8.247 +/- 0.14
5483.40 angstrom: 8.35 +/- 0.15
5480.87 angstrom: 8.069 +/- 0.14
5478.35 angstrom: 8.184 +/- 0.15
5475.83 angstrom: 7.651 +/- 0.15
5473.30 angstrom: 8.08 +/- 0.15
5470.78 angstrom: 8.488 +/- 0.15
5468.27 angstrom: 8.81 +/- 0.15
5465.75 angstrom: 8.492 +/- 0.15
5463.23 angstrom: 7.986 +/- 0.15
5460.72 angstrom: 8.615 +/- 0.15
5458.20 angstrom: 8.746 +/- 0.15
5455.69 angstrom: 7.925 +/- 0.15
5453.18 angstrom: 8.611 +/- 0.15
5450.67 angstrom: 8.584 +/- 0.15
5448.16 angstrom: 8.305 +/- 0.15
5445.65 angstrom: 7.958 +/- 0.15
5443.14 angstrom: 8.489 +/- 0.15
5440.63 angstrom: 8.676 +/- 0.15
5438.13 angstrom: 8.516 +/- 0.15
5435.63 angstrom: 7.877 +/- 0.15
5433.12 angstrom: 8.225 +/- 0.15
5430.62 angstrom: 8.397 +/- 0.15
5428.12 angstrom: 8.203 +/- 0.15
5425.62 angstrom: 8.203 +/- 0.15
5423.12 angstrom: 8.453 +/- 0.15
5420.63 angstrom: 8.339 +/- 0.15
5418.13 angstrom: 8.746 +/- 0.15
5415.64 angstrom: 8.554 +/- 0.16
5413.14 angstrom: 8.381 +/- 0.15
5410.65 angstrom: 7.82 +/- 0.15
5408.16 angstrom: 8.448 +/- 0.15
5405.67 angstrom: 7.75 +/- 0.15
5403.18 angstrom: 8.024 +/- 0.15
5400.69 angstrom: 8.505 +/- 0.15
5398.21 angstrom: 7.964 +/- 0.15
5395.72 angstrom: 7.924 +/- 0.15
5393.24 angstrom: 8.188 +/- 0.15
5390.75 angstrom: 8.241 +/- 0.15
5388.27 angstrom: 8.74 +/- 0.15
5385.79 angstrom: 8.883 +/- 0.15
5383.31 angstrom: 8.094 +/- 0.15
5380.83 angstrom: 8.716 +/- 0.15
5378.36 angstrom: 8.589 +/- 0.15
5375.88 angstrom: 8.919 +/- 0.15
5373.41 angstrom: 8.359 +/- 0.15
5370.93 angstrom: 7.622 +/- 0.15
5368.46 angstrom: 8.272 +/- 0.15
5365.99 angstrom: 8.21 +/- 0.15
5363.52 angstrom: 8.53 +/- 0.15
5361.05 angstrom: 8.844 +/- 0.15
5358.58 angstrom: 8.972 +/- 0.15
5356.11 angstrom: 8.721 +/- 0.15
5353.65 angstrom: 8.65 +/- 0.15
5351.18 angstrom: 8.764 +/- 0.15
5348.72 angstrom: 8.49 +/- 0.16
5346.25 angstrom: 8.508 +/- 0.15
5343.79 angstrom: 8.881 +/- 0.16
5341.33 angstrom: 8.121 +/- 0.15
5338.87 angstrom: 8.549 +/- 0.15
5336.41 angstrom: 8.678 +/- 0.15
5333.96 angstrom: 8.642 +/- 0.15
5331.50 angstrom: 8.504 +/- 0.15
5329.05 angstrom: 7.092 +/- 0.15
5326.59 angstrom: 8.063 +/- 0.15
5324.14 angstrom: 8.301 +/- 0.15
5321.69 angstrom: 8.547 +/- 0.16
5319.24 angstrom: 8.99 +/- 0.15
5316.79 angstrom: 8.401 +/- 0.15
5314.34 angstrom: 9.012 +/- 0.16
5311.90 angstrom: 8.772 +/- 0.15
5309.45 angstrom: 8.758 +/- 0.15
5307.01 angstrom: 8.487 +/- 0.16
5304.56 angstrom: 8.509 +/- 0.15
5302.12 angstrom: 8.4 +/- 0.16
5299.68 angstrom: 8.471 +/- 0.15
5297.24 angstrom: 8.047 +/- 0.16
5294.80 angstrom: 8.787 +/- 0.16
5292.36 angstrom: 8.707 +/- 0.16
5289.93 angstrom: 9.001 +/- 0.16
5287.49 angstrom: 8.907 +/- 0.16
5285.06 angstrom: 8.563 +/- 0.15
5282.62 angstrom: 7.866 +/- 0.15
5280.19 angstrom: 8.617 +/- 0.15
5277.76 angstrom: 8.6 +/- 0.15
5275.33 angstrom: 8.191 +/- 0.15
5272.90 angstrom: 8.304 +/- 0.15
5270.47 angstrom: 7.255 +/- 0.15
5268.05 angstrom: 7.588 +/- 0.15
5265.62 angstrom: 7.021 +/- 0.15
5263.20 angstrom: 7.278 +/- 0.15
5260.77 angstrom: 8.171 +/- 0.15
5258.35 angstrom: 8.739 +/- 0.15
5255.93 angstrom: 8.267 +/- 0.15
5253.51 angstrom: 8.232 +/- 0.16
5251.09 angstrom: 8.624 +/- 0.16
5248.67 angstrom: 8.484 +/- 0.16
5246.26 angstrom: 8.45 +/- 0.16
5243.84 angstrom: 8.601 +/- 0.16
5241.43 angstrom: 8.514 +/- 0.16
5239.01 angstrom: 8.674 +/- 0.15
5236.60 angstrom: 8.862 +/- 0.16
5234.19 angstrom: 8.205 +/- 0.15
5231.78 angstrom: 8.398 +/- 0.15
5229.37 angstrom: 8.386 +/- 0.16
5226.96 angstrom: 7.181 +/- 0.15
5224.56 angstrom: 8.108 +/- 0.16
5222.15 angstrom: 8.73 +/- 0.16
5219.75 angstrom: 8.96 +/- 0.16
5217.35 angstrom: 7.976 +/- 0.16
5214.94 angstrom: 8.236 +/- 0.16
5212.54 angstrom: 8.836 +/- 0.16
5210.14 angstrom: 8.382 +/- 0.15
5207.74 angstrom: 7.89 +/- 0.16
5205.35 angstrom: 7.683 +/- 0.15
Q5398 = 0.02 mag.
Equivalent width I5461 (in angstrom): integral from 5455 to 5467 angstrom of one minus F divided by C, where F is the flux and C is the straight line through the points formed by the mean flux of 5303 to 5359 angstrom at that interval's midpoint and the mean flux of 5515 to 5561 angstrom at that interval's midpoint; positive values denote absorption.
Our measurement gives 0.0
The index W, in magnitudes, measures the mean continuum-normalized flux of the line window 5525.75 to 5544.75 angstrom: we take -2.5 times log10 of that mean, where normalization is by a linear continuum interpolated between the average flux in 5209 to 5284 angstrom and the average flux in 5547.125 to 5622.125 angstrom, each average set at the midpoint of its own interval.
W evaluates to -0.01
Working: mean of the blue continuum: 8.25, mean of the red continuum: 8.11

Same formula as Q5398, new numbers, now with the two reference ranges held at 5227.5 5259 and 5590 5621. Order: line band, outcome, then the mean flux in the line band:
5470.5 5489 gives 0.004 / 8.12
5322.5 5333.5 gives 0.039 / 8.05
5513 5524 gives -0.024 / 8.28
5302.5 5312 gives -0.027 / 8.59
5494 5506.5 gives -0.029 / 8.34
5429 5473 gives -0.027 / 8.39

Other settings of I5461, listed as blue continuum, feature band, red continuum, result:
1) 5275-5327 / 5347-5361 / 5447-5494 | -0.40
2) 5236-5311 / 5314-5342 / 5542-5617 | -0.28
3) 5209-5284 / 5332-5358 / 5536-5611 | -1.21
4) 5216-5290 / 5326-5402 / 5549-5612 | -1.91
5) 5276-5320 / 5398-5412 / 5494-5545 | 0.57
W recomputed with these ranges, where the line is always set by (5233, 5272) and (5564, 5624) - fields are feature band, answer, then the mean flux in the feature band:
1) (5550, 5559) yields -0.036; 8.32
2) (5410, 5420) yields -0.038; 8.4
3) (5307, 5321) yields -0.076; 8.75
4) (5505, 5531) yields -0.015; 8.19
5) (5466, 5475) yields -0.043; 8.42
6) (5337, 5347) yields -0.049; 8.52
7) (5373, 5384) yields -0.058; 8.58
